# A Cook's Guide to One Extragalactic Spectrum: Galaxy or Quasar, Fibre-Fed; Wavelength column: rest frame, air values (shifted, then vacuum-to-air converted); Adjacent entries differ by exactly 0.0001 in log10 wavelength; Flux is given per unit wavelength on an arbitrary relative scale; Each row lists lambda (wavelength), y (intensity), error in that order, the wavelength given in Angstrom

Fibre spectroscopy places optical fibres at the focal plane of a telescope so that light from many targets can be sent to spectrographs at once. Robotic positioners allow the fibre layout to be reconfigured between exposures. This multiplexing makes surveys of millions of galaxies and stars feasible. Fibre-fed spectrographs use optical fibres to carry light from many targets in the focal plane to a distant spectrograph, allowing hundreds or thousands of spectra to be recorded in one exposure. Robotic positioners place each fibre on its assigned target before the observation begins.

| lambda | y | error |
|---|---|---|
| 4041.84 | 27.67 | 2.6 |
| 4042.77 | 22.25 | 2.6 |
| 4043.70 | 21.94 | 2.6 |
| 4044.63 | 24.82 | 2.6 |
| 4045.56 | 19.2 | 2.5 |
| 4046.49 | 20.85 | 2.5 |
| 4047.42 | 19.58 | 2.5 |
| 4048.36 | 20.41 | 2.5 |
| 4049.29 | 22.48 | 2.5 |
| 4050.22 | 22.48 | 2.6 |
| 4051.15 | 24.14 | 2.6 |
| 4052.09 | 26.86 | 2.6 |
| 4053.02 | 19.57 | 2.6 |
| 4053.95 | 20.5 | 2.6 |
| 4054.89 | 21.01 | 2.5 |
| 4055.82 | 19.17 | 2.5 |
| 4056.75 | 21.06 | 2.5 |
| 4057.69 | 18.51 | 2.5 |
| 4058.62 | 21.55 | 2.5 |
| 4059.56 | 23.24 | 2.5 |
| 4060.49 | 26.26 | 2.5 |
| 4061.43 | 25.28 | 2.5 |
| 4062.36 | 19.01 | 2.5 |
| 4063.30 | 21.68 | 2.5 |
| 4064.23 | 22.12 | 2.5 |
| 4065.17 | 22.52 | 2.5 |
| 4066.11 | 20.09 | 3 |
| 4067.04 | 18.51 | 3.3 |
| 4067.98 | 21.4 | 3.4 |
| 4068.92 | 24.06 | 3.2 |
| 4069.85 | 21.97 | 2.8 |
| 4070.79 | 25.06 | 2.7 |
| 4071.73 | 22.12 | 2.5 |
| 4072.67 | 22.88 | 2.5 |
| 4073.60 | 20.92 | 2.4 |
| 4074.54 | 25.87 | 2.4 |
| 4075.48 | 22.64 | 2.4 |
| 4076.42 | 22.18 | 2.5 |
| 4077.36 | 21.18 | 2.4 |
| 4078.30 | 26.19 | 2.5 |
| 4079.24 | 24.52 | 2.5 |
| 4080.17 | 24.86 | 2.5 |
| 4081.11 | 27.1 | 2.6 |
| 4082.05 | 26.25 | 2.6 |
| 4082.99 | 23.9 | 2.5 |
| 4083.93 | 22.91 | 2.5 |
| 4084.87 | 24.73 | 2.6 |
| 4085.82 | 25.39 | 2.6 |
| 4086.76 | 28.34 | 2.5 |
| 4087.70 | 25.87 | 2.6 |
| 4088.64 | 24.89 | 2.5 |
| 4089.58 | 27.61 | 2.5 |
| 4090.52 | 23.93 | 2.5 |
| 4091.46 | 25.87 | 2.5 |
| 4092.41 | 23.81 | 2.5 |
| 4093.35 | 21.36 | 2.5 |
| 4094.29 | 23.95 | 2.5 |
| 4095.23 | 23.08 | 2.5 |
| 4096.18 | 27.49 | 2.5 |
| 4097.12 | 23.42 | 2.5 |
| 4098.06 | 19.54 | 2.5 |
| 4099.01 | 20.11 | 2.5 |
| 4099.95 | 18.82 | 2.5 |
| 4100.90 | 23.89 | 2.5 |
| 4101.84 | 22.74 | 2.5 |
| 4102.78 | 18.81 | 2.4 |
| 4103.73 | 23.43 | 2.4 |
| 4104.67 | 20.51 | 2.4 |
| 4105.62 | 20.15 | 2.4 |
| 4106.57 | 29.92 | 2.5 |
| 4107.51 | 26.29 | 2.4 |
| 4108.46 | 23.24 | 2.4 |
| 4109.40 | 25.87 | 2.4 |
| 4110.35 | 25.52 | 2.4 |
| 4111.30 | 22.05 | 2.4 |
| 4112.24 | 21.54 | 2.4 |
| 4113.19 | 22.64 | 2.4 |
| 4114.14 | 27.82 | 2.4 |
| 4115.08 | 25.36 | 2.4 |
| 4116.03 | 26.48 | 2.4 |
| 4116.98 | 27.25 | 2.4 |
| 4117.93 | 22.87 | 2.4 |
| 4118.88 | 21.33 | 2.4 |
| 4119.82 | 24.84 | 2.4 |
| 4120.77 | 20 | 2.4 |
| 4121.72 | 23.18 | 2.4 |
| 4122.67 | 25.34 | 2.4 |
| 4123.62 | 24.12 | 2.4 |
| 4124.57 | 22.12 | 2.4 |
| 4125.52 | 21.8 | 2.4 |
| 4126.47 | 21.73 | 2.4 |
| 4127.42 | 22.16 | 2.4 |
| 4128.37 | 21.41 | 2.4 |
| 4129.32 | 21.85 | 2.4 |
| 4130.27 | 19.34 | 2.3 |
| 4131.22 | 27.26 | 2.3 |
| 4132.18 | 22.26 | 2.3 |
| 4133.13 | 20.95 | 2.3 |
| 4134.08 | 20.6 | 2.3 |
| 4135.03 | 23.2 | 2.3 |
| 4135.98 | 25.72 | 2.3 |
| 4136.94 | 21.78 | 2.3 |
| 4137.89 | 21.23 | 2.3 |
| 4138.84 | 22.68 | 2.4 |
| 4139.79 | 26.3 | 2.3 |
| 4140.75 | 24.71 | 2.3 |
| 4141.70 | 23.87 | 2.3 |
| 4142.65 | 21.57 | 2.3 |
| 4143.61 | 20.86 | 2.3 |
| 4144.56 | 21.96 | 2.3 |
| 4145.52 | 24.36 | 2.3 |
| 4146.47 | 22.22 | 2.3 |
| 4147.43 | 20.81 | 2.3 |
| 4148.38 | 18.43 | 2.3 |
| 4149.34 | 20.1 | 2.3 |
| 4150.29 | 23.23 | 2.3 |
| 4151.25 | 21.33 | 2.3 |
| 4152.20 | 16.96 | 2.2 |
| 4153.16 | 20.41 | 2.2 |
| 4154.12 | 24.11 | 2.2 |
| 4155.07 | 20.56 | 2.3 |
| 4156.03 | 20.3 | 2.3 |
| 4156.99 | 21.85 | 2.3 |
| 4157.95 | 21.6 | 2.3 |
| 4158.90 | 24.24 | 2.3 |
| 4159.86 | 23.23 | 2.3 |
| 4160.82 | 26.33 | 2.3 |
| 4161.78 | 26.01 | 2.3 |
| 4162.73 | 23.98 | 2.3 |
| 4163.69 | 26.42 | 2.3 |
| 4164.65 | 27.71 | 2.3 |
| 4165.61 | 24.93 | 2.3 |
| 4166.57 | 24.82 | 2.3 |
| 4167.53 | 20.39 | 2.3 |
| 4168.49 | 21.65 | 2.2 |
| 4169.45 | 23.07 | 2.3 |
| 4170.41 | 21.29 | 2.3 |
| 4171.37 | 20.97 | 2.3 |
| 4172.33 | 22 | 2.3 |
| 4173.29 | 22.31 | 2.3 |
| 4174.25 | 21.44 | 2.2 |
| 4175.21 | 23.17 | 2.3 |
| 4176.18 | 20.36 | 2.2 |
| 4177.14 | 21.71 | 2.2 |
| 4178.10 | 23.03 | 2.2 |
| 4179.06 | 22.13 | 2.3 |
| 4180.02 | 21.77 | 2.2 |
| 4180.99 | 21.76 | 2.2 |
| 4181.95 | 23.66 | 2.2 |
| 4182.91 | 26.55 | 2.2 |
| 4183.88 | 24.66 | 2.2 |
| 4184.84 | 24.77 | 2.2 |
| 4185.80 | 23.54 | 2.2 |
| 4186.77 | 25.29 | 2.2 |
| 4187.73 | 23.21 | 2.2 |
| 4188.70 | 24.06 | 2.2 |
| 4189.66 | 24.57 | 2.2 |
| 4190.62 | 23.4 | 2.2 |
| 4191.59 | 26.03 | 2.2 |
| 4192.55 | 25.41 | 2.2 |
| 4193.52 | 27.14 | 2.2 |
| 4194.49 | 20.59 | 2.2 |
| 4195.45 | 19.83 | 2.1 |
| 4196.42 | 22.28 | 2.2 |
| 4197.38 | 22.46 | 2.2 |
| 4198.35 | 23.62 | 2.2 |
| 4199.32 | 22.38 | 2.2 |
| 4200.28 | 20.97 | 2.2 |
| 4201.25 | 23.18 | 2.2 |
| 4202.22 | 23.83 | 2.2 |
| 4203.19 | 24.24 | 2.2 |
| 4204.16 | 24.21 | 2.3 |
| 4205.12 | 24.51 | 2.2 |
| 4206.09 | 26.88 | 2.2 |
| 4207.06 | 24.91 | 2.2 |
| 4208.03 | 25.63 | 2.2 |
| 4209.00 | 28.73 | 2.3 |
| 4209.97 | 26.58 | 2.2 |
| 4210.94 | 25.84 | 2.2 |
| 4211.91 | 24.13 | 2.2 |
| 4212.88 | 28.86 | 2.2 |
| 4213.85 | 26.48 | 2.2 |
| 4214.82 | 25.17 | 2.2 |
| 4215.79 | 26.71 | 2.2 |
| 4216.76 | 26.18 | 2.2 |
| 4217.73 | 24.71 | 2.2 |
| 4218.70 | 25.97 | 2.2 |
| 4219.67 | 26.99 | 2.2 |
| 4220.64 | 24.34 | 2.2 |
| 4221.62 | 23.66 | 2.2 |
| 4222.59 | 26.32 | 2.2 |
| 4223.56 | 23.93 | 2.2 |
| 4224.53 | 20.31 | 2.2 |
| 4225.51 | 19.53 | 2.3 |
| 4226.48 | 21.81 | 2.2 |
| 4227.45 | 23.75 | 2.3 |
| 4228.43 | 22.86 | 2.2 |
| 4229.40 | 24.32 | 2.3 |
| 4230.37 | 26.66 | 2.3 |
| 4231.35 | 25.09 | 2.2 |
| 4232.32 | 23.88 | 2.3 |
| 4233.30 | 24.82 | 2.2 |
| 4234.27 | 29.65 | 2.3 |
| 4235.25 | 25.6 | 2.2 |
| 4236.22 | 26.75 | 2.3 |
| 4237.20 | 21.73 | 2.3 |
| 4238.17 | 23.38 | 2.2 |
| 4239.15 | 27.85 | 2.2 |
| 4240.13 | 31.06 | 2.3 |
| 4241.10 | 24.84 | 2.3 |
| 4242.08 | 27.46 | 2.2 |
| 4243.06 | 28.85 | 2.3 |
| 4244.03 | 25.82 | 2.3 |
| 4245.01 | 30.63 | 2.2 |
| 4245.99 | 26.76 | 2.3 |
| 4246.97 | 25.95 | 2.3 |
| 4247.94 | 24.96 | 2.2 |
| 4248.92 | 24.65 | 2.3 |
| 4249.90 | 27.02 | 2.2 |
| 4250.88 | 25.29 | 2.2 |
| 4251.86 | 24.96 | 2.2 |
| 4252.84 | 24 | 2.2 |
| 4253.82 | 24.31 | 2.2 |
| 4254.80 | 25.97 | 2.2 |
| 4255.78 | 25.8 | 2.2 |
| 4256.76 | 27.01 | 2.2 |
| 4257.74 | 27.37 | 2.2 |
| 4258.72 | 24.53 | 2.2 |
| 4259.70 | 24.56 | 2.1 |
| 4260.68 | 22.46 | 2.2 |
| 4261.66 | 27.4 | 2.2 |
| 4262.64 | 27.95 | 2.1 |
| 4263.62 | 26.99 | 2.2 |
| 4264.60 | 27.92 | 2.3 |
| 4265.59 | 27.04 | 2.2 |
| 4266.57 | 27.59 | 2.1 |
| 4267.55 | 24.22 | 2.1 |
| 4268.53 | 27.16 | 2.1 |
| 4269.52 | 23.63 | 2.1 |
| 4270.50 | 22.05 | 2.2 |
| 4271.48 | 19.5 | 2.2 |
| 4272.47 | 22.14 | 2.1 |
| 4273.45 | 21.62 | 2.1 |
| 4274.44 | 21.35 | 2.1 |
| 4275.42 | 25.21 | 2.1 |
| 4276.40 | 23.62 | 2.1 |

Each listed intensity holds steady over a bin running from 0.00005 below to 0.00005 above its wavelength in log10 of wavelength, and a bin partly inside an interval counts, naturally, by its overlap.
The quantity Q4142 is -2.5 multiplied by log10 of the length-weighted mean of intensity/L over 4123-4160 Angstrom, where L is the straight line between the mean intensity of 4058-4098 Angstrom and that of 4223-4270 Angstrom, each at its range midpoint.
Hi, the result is 0.10 mag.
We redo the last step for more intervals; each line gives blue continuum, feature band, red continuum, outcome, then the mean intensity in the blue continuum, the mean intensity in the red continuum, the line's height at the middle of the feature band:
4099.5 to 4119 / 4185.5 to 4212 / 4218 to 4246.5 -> 0.03 mag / 23.7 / 25.3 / 24.9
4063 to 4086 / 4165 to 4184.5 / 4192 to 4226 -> 0.07 mag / 23.2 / 24.5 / 24.2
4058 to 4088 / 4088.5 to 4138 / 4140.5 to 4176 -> -0.01 mag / 23.4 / 22.5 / 23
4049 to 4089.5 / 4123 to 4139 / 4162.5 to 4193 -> 0.04 mag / 23.1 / 23.4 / 23.3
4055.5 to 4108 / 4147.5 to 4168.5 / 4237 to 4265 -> 0.09 mag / 23.2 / 26.2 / 24.5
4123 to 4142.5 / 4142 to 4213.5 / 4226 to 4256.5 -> 0.03 mag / 22.8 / 25.7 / 24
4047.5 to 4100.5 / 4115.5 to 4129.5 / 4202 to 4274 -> 0.03 mag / 23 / 25.4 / 23.7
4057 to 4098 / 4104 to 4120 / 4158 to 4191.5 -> -0.04 mag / 23.5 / 23.5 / 23.5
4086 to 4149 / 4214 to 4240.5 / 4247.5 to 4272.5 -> 0.00 mag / 23.3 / 25.3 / 24.8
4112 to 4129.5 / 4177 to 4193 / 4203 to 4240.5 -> 0.03 mag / 23.4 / 25.2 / 24.6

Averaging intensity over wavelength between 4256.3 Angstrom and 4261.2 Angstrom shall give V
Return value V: 25.2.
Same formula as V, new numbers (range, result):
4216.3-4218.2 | 25.5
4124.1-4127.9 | 22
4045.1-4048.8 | 20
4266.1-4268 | 26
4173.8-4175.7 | 22.2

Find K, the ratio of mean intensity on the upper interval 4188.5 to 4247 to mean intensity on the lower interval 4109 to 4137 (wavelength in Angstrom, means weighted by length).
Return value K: 1.1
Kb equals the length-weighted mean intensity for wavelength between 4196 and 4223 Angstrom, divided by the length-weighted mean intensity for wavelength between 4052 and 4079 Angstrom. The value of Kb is 1.1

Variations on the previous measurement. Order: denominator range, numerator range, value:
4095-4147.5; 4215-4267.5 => 1.11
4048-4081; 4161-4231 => 1.07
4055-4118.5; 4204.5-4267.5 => 1.10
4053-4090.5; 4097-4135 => 0.99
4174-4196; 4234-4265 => 1.12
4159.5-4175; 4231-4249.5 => 1.12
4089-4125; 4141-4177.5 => 0.95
